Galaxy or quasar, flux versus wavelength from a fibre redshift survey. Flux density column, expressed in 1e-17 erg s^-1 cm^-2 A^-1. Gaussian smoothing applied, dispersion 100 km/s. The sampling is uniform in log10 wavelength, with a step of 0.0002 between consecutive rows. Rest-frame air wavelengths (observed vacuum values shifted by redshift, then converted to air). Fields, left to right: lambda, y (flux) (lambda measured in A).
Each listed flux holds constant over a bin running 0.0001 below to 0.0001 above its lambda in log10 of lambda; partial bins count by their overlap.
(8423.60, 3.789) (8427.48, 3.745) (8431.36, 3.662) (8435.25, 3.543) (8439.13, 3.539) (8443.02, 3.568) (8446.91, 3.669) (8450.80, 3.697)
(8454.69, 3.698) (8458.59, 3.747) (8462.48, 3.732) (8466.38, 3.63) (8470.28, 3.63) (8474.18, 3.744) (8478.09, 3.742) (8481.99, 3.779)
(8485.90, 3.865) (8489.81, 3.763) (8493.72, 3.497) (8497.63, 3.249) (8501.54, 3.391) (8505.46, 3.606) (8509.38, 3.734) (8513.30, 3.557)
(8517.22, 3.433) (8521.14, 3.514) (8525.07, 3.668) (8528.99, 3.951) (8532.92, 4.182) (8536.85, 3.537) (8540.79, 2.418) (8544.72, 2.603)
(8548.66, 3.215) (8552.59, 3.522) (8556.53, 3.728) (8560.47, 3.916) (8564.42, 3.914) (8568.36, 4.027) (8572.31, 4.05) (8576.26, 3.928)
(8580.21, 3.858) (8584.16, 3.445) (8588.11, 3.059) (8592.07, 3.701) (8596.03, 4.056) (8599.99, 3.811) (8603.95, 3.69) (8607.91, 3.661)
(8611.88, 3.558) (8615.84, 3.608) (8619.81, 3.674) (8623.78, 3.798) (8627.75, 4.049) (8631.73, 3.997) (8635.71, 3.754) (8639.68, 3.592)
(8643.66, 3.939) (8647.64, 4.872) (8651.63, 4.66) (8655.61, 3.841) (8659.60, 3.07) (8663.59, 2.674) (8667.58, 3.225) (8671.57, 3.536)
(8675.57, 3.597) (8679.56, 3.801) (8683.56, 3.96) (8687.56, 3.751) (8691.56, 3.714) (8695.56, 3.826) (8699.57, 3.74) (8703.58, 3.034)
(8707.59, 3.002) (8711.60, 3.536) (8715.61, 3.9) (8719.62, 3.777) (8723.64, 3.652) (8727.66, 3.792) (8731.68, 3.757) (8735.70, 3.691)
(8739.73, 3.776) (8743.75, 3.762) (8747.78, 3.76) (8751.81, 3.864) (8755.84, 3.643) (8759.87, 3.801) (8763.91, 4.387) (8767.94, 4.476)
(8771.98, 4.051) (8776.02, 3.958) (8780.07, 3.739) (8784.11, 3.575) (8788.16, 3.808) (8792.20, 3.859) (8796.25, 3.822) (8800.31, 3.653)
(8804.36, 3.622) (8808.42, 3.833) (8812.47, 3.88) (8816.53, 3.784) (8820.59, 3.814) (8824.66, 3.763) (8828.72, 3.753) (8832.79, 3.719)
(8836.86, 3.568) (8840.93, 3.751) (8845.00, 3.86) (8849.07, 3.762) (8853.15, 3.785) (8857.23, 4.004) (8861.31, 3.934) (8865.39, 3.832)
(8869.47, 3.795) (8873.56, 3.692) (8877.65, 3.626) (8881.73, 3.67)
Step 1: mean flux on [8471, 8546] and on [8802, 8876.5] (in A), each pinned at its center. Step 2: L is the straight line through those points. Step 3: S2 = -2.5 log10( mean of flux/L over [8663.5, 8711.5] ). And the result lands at 0.05 mag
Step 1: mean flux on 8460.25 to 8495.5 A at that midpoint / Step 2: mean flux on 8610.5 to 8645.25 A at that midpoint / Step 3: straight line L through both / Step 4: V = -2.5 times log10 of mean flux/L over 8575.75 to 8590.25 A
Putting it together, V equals 0.07 mag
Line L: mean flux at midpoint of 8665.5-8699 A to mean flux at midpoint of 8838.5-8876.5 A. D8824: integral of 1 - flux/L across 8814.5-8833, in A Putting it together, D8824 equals 0.1 A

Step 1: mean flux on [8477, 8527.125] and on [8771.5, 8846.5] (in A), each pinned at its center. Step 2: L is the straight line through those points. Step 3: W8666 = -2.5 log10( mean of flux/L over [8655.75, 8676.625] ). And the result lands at 0.14 mag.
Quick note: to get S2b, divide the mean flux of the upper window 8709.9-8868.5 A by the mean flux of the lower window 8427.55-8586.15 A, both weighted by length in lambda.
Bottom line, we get 1.05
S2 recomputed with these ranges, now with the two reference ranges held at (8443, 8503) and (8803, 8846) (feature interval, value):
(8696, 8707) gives 0.10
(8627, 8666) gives -0.04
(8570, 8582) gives -0.07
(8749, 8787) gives -0.06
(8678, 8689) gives -0.04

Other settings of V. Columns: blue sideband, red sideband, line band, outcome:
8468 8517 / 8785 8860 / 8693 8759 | 0.02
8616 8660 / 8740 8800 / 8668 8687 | 0.07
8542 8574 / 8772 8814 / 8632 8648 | -0.08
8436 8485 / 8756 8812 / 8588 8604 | 0.01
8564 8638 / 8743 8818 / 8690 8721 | 0.08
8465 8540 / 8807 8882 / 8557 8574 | -0.08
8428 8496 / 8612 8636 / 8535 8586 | 0.06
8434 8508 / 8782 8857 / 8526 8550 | 0.10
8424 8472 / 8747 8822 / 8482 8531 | 0.03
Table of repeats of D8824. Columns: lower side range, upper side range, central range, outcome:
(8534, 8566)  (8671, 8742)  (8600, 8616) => -0.8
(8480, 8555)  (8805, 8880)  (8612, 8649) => -2.9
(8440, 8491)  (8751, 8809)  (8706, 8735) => 1.5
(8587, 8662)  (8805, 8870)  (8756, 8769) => -1.1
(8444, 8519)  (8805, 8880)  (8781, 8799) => 0.0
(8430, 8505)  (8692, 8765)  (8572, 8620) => -0.3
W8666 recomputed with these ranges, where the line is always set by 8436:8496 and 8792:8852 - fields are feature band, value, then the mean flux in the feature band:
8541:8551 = 0.284 mag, 2.85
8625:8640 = -0.045 mag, 3.87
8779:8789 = 0.017 mag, 3.69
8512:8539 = 0.002 mag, 3.69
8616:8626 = -0.001 mag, 3.72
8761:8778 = -0.123 mag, 4.2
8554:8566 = -0.038 mag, 3.83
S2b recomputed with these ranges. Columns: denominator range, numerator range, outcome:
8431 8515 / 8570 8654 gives 1.06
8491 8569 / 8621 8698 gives 1.07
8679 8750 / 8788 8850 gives 1.02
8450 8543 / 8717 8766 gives 1.05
